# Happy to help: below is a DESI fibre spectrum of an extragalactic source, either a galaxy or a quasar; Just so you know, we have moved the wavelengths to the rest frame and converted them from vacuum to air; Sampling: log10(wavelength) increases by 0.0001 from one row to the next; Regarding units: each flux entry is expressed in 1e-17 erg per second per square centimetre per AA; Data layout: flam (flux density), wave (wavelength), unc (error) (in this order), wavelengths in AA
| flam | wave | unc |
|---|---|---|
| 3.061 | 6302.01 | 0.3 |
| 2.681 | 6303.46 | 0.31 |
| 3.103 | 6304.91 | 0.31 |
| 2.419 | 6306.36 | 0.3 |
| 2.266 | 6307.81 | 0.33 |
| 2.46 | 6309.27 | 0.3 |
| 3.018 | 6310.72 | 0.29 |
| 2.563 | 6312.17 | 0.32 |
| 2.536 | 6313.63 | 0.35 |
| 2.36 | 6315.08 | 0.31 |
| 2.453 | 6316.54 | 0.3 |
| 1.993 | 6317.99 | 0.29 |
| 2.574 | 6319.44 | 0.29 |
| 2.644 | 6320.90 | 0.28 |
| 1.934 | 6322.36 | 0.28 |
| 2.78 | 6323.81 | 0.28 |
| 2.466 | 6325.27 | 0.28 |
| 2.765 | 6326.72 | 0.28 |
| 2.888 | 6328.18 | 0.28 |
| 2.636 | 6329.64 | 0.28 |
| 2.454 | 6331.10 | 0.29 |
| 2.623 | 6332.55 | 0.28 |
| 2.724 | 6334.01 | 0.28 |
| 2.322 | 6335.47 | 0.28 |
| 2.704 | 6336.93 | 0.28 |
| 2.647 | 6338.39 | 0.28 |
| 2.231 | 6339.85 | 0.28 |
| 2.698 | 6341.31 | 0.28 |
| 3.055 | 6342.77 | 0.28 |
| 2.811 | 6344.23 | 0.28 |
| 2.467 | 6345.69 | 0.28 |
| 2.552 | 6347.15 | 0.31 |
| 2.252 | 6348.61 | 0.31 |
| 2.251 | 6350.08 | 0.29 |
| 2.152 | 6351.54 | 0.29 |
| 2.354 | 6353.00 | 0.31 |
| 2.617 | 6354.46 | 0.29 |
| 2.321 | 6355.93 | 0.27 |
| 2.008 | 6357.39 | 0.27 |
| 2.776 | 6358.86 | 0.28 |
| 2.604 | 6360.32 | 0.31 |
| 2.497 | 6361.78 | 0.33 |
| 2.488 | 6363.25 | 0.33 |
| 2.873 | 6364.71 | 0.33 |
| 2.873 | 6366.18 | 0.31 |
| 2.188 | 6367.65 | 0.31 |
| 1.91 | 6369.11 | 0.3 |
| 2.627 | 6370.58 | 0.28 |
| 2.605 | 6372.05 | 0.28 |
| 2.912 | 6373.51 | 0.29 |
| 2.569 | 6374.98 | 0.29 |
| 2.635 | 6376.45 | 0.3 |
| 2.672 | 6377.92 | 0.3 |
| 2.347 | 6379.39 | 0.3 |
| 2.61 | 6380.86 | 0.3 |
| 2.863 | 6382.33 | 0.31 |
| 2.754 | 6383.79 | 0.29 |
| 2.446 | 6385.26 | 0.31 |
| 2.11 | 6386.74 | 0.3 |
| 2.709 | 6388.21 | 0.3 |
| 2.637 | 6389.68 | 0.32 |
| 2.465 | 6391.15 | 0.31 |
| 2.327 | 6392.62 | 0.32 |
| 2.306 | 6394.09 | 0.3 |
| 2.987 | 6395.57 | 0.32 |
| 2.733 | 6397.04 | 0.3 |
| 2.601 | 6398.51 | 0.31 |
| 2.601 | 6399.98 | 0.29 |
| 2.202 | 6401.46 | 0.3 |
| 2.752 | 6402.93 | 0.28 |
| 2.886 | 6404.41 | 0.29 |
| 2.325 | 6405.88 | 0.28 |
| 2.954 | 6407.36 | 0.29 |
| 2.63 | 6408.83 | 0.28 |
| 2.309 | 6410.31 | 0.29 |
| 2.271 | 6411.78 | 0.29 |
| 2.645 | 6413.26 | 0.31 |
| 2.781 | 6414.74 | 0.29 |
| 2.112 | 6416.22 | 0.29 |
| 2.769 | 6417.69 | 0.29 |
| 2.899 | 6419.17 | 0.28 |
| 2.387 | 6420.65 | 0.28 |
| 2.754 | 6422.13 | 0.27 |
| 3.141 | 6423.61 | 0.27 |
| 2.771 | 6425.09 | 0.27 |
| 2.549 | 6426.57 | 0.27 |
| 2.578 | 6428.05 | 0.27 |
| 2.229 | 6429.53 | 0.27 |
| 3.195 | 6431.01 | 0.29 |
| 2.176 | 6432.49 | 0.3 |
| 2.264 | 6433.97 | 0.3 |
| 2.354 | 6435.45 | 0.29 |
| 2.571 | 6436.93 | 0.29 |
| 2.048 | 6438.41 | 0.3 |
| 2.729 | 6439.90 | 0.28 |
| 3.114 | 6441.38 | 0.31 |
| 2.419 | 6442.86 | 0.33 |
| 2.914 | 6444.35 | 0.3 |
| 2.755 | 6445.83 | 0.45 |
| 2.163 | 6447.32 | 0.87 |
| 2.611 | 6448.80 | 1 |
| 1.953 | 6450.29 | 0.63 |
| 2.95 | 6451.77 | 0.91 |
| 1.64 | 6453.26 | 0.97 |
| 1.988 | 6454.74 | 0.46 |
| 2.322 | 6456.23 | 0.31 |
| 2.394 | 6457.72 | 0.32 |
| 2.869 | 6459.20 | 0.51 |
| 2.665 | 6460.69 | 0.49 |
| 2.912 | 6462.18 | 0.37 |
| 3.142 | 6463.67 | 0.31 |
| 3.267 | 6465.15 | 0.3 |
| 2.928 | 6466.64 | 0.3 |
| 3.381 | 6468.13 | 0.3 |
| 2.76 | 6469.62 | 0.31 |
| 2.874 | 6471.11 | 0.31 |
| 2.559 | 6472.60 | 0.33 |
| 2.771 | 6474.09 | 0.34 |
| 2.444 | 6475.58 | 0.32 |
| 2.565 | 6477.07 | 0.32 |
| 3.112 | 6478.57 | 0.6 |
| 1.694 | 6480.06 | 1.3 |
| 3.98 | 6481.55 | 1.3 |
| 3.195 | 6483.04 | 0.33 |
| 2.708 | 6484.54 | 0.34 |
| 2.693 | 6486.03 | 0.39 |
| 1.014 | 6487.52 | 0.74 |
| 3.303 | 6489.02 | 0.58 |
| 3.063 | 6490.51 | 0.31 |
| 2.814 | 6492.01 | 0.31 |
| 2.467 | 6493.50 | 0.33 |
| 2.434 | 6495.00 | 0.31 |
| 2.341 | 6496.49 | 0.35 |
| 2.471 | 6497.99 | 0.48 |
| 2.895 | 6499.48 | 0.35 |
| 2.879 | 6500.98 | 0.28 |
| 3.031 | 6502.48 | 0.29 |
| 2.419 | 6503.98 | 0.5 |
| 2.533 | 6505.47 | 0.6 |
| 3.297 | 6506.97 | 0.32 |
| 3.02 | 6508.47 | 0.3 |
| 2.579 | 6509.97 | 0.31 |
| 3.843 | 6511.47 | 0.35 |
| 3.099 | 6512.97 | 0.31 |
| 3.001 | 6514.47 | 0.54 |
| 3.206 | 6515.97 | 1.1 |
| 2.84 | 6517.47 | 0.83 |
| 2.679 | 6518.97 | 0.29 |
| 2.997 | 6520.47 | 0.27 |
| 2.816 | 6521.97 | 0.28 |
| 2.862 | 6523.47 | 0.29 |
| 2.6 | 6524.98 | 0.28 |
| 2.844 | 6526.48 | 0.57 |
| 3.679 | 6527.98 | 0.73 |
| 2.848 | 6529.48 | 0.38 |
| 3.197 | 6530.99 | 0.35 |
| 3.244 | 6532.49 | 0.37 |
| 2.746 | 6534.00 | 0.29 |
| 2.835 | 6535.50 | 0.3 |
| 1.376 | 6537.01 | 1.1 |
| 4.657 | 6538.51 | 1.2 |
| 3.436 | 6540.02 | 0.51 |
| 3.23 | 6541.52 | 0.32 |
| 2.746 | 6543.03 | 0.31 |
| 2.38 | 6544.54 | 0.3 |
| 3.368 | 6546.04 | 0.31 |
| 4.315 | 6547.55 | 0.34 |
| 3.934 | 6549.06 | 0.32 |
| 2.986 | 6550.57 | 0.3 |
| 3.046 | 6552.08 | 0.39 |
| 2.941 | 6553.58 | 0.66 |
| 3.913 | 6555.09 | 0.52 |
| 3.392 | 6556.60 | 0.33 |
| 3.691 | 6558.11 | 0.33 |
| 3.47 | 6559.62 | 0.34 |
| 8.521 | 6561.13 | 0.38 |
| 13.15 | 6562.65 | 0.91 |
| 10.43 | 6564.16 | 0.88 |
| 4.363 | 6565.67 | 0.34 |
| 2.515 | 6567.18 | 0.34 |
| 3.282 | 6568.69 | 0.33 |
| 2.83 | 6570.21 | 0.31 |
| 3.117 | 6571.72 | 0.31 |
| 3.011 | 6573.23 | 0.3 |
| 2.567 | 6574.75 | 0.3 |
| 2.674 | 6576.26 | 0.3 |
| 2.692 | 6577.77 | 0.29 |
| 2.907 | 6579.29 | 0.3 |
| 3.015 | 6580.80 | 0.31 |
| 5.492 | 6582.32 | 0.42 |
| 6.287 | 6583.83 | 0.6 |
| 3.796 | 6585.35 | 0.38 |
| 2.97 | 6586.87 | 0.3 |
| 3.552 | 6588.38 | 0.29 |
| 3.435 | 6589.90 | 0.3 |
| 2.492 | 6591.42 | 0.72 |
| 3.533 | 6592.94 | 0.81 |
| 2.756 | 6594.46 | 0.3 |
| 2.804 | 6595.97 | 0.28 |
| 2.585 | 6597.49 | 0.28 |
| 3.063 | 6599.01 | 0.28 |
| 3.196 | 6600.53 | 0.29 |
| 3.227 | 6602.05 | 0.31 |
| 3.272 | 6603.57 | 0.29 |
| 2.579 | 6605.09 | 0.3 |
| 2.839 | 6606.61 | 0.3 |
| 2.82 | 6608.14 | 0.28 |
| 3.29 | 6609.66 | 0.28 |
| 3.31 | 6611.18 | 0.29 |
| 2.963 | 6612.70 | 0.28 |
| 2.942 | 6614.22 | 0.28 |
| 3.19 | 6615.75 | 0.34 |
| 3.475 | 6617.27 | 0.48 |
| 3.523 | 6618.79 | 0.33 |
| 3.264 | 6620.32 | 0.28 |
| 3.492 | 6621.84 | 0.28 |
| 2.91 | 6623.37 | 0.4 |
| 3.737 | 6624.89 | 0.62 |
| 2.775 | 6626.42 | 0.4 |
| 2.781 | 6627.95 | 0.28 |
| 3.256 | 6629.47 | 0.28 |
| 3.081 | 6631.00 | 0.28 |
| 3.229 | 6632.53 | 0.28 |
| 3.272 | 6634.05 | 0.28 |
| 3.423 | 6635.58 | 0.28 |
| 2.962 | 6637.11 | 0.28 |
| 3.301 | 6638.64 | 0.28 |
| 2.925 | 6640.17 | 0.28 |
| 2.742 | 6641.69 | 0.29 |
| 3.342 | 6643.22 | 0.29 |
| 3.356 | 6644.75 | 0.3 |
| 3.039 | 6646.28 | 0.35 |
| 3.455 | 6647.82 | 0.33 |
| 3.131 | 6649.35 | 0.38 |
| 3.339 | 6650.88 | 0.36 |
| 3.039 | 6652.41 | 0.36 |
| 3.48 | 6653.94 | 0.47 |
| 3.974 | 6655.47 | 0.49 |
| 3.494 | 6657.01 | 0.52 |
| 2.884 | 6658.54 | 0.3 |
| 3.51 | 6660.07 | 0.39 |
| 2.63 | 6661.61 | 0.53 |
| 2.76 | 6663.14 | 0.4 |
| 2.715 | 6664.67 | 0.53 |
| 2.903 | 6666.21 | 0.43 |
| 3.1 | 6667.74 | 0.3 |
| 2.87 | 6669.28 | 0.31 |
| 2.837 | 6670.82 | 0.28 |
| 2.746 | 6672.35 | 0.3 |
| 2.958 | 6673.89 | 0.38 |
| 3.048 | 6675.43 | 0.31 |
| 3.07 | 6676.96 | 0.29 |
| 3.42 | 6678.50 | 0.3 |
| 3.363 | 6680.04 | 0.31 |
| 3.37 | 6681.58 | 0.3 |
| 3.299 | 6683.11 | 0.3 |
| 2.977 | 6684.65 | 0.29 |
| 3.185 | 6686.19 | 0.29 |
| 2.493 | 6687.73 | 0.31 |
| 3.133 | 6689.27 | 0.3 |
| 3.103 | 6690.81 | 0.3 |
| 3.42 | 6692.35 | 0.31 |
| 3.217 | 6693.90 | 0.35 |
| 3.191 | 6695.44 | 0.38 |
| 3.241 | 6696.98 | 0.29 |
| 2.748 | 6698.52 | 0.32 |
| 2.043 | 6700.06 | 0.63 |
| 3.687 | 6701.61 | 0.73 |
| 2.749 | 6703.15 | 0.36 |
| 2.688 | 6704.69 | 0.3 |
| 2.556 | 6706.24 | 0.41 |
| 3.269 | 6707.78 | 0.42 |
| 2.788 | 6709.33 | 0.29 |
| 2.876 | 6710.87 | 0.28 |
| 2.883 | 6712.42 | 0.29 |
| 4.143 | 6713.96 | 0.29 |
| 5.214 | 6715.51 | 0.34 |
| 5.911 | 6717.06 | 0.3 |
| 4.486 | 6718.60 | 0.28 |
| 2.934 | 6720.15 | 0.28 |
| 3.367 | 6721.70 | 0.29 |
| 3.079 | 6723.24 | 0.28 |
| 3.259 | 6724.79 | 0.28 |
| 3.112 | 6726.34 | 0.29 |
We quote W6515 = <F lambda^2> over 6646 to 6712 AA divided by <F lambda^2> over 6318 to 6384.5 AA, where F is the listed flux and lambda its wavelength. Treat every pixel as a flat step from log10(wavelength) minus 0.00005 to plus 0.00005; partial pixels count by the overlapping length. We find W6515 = 1.33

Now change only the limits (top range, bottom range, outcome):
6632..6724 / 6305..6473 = 1.36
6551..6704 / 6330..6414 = 1.44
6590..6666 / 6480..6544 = 1.12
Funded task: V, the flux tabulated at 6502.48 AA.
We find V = 3.031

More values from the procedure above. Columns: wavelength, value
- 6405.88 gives 2.325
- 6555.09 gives 3.913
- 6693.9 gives 3.217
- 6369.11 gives 1.91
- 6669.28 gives 2.87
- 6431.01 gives 3.195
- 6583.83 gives 6.287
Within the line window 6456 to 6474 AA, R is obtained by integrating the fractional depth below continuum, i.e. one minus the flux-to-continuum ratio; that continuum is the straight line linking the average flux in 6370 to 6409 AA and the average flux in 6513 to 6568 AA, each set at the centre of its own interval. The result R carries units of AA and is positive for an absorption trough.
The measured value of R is 1.9 AA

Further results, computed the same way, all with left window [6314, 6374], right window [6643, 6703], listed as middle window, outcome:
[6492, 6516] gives -0.24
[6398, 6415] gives 0.34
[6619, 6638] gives -1.02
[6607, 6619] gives -0.64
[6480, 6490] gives 0.14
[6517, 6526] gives 0.12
